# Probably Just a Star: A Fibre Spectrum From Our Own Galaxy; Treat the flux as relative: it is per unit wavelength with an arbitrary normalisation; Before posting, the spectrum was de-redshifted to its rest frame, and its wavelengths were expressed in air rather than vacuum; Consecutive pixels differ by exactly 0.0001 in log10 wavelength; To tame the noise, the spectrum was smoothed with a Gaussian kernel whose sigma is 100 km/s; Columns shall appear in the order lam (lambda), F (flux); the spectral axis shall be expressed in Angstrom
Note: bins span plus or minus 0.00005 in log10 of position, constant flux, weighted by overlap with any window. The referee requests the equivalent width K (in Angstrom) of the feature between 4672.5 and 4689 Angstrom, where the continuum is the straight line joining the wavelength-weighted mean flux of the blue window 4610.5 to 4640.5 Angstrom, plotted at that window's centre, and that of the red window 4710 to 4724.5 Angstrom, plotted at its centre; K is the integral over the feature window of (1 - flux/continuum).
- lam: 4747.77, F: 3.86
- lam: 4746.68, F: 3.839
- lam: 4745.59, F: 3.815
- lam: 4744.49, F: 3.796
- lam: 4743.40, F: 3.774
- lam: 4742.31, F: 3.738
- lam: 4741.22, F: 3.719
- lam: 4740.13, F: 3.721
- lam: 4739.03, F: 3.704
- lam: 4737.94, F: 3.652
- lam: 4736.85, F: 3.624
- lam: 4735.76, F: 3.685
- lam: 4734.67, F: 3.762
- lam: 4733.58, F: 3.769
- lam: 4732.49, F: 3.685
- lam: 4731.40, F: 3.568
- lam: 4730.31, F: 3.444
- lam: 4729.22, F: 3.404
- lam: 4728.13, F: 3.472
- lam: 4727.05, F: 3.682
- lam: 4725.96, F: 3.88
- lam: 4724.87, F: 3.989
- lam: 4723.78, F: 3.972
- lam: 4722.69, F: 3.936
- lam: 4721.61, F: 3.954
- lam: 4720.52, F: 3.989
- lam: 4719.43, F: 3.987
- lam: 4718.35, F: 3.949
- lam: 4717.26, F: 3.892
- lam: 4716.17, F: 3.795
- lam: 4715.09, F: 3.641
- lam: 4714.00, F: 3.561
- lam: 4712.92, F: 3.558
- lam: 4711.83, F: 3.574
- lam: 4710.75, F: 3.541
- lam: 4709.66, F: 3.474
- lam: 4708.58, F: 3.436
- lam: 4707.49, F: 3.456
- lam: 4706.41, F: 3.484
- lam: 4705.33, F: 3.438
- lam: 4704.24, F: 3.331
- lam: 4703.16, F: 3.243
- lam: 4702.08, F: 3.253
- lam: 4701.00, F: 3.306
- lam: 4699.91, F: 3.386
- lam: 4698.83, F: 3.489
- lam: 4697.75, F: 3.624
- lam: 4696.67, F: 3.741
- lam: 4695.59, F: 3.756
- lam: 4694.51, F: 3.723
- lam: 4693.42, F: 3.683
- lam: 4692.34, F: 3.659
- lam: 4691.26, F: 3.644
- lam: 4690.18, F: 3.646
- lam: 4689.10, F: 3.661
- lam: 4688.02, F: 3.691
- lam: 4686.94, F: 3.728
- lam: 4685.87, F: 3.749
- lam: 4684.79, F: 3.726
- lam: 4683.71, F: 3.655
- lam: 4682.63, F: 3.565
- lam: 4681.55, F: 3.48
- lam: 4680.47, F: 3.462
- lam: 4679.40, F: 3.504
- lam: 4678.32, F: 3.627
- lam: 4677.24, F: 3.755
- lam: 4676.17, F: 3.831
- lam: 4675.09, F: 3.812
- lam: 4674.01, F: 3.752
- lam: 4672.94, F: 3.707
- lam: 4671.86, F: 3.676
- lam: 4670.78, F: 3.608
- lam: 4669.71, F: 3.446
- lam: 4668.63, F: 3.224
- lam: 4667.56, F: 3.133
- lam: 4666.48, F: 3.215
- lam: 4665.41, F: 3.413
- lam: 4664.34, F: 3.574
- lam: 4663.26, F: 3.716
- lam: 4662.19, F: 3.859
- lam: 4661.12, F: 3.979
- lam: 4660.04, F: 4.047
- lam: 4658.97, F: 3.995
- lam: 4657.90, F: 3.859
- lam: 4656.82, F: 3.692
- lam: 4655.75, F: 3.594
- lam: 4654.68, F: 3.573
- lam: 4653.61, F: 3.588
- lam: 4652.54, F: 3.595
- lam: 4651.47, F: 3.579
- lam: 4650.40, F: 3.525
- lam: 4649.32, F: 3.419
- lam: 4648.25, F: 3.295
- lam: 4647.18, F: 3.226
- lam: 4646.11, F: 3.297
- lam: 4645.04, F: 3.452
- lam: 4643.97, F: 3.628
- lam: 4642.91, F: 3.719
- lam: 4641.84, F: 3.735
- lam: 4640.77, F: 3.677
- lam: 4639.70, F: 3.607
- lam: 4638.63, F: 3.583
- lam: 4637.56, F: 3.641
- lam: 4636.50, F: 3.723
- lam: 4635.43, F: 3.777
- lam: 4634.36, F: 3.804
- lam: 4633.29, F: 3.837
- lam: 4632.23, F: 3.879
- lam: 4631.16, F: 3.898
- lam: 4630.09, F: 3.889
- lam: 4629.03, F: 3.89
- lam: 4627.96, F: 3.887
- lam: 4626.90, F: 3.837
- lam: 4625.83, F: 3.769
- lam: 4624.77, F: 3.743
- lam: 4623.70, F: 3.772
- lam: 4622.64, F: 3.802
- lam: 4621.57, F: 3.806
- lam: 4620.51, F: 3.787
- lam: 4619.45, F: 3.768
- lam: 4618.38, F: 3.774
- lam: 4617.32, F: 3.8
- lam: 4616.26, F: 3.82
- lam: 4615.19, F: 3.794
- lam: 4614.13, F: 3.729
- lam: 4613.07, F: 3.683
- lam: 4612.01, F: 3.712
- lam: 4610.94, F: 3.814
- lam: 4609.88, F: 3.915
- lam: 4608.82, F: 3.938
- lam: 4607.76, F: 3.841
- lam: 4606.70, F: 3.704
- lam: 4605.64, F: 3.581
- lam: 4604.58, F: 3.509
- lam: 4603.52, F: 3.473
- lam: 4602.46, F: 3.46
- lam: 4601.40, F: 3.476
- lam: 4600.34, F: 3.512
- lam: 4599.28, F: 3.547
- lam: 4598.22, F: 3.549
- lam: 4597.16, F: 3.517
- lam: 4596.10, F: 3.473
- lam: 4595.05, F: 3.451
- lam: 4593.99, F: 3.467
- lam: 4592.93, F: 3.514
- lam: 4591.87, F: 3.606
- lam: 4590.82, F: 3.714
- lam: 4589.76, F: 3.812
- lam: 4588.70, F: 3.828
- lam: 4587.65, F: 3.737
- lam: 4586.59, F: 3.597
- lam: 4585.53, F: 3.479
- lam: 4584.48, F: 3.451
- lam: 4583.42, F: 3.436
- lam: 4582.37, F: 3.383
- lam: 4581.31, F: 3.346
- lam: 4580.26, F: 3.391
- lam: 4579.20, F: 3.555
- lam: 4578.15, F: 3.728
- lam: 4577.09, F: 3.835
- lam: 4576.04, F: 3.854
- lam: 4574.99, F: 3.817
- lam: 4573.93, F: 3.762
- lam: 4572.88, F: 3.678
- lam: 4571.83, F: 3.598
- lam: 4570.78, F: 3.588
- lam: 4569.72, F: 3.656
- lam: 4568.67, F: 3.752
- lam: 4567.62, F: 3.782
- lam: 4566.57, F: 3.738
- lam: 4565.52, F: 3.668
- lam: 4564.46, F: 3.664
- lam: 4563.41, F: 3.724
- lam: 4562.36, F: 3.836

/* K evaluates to 0.51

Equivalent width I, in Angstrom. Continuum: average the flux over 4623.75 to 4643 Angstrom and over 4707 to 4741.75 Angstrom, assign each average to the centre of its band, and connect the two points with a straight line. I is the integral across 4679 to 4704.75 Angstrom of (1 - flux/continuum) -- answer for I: 1.1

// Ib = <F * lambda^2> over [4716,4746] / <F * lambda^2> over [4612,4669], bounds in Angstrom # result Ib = 1.06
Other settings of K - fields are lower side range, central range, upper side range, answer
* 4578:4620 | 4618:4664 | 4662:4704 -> -1.4 Angstrom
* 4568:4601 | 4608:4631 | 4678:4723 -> -1.3 Angstrom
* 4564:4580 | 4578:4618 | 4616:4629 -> 1.5 Angstrom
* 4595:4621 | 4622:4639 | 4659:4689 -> -0.7 Angstrom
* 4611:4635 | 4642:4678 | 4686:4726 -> 1.3 Angstrom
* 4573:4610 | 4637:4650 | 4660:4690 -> 0.3 Angstrom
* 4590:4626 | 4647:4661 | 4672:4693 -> 0.1 Angstrom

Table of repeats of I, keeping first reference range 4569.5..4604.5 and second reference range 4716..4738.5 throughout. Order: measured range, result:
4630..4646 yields -0.3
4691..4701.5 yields 0.3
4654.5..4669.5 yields 0.2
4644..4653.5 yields 0.6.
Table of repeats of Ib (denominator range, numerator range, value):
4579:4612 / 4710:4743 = 1.10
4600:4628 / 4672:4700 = 1.01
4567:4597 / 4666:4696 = 1.04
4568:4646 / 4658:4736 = 1.03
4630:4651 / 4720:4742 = 1.07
